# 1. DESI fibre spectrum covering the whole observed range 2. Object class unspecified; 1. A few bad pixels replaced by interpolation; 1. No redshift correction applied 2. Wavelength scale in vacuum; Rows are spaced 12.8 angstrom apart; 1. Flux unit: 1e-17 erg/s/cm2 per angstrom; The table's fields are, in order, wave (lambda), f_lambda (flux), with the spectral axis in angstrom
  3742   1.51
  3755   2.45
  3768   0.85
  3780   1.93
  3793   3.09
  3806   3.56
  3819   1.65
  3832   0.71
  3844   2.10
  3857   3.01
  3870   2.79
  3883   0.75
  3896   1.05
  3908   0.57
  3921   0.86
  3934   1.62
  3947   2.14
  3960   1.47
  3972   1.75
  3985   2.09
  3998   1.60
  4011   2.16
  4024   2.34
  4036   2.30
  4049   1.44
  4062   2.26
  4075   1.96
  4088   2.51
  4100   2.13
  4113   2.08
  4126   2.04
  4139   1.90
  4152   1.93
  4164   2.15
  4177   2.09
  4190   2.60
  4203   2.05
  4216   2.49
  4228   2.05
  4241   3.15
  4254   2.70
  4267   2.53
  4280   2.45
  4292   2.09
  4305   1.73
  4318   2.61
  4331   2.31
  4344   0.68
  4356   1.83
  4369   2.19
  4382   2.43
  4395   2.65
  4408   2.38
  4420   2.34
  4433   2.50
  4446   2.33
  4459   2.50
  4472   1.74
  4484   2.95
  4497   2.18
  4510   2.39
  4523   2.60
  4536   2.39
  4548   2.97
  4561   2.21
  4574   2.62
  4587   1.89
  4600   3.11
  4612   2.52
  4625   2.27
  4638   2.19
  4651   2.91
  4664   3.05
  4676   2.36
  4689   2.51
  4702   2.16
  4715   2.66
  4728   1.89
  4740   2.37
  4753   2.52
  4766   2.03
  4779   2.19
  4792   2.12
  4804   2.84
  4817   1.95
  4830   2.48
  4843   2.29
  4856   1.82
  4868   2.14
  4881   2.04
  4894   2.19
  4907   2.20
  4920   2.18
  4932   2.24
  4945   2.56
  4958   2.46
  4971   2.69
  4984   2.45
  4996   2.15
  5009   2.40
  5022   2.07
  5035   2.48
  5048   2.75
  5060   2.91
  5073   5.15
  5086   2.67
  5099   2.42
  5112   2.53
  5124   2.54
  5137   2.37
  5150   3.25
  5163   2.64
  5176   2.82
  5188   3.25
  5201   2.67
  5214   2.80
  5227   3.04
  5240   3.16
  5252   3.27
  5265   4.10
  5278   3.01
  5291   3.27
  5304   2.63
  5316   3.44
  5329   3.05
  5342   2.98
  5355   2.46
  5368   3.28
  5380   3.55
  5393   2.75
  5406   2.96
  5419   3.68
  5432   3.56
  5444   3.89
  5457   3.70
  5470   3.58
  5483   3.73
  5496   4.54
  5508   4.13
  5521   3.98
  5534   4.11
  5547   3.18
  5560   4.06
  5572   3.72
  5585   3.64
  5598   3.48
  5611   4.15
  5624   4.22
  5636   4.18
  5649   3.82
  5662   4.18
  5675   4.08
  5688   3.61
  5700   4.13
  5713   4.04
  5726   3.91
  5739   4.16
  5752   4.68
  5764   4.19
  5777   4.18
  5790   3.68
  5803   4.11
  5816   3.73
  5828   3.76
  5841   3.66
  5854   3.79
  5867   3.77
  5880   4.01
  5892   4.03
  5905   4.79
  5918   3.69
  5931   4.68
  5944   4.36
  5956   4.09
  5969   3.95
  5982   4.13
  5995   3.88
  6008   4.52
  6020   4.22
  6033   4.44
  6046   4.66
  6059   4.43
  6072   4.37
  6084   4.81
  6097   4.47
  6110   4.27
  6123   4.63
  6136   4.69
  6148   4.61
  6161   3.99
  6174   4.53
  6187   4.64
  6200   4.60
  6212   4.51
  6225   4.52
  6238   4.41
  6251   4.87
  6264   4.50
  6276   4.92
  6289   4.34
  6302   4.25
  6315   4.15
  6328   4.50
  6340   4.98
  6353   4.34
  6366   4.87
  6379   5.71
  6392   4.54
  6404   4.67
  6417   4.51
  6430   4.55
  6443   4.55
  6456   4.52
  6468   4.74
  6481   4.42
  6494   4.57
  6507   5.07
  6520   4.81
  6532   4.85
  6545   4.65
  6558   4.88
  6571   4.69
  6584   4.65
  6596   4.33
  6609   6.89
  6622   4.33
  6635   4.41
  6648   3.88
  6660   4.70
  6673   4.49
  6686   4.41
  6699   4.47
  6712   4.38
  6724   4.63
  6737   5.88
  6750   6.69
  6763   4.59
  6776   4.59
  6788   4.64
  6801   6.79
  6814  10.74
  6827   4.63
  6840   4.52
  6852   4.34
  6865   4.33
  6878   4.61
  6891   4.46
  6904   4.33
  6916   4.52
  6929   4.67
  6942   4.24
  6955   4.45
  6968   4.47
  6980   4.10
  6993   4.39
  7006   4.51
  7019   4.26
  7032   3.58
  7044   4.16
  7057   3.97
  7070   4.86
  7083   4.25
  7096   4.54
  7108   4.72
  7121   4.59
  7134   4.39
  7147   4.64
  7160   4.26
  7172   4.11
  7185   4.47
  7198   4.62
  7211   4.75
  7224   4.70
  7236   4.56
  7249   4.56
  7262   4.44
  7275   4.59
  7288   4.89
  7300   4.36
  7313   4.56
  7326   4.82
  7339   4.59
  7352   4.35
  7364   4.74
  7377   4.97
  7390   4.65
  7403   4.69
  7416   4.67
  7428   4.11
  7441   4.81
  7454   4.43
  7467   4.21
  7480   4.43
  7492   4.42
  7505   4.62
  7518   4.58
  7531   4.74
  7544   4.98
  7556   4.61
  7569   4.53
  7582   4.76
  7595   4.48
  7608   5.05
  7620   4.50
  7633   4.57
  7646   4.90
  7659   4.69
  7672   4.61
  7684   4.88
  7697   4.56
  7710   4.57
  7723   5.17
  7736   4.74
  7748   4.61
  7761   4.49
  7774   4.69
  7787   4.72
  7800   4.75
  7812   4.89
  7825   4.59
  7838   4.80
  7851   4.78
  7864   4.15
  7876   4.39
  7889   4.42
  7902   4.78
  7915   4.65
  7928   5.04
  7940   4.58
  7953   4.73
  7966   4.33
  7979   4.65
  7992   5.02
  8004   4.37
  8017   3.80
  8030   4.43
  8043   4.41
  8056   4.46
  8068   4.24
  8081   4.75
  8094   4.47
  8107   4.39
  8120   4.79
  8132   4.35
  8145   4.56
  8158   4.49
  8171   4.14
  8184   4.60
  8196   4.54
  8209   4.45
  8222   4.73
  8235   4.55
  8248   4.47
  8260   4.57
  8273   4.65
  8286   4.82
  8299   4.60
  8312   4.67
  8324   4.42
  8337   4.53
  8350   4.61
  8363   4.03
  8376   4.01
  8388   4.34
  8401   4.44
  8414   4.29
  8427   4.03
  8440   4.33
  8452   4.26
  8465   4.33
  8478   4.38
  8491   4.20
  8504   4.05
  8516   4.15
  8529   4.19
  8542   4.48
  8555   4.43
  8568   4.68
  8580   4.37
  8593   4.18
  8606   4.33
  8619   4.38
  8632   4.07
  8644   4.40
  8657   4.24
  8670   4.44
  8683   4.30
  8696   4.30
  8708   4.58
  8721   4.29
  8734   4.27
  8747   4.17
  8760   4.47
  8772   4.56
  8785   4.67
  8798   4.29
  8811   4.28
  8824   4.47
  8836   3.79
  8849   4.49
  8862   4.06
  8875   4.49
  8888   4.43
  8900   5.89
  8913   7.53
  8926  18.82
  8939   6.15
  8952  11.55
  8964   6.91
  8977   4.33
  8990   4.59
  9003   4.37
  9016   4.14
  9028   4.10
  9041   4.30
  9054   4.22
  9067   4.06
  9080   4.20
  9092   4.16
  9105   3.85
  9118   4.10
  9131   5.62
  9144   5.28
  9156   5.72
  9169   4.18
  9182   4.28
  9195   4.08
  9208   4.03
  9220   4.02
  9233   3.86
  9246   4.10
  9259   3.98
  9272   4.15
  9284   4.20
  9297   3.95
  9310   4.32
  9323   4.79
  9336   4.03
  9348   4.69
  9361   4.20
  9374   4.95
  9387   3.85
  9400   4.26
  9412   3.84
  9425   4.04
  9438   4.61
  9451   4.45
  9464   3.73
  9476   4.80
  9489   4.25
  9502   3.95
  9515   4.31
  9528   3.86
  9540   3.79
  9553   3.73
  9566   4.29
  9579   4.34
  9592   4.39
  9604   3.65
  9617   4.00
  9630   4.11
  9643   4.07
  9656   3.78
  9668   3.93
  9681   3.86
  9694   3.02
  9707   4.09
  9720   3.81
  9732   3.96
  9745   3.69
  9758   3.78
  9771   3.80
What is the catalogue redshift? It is 0.360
